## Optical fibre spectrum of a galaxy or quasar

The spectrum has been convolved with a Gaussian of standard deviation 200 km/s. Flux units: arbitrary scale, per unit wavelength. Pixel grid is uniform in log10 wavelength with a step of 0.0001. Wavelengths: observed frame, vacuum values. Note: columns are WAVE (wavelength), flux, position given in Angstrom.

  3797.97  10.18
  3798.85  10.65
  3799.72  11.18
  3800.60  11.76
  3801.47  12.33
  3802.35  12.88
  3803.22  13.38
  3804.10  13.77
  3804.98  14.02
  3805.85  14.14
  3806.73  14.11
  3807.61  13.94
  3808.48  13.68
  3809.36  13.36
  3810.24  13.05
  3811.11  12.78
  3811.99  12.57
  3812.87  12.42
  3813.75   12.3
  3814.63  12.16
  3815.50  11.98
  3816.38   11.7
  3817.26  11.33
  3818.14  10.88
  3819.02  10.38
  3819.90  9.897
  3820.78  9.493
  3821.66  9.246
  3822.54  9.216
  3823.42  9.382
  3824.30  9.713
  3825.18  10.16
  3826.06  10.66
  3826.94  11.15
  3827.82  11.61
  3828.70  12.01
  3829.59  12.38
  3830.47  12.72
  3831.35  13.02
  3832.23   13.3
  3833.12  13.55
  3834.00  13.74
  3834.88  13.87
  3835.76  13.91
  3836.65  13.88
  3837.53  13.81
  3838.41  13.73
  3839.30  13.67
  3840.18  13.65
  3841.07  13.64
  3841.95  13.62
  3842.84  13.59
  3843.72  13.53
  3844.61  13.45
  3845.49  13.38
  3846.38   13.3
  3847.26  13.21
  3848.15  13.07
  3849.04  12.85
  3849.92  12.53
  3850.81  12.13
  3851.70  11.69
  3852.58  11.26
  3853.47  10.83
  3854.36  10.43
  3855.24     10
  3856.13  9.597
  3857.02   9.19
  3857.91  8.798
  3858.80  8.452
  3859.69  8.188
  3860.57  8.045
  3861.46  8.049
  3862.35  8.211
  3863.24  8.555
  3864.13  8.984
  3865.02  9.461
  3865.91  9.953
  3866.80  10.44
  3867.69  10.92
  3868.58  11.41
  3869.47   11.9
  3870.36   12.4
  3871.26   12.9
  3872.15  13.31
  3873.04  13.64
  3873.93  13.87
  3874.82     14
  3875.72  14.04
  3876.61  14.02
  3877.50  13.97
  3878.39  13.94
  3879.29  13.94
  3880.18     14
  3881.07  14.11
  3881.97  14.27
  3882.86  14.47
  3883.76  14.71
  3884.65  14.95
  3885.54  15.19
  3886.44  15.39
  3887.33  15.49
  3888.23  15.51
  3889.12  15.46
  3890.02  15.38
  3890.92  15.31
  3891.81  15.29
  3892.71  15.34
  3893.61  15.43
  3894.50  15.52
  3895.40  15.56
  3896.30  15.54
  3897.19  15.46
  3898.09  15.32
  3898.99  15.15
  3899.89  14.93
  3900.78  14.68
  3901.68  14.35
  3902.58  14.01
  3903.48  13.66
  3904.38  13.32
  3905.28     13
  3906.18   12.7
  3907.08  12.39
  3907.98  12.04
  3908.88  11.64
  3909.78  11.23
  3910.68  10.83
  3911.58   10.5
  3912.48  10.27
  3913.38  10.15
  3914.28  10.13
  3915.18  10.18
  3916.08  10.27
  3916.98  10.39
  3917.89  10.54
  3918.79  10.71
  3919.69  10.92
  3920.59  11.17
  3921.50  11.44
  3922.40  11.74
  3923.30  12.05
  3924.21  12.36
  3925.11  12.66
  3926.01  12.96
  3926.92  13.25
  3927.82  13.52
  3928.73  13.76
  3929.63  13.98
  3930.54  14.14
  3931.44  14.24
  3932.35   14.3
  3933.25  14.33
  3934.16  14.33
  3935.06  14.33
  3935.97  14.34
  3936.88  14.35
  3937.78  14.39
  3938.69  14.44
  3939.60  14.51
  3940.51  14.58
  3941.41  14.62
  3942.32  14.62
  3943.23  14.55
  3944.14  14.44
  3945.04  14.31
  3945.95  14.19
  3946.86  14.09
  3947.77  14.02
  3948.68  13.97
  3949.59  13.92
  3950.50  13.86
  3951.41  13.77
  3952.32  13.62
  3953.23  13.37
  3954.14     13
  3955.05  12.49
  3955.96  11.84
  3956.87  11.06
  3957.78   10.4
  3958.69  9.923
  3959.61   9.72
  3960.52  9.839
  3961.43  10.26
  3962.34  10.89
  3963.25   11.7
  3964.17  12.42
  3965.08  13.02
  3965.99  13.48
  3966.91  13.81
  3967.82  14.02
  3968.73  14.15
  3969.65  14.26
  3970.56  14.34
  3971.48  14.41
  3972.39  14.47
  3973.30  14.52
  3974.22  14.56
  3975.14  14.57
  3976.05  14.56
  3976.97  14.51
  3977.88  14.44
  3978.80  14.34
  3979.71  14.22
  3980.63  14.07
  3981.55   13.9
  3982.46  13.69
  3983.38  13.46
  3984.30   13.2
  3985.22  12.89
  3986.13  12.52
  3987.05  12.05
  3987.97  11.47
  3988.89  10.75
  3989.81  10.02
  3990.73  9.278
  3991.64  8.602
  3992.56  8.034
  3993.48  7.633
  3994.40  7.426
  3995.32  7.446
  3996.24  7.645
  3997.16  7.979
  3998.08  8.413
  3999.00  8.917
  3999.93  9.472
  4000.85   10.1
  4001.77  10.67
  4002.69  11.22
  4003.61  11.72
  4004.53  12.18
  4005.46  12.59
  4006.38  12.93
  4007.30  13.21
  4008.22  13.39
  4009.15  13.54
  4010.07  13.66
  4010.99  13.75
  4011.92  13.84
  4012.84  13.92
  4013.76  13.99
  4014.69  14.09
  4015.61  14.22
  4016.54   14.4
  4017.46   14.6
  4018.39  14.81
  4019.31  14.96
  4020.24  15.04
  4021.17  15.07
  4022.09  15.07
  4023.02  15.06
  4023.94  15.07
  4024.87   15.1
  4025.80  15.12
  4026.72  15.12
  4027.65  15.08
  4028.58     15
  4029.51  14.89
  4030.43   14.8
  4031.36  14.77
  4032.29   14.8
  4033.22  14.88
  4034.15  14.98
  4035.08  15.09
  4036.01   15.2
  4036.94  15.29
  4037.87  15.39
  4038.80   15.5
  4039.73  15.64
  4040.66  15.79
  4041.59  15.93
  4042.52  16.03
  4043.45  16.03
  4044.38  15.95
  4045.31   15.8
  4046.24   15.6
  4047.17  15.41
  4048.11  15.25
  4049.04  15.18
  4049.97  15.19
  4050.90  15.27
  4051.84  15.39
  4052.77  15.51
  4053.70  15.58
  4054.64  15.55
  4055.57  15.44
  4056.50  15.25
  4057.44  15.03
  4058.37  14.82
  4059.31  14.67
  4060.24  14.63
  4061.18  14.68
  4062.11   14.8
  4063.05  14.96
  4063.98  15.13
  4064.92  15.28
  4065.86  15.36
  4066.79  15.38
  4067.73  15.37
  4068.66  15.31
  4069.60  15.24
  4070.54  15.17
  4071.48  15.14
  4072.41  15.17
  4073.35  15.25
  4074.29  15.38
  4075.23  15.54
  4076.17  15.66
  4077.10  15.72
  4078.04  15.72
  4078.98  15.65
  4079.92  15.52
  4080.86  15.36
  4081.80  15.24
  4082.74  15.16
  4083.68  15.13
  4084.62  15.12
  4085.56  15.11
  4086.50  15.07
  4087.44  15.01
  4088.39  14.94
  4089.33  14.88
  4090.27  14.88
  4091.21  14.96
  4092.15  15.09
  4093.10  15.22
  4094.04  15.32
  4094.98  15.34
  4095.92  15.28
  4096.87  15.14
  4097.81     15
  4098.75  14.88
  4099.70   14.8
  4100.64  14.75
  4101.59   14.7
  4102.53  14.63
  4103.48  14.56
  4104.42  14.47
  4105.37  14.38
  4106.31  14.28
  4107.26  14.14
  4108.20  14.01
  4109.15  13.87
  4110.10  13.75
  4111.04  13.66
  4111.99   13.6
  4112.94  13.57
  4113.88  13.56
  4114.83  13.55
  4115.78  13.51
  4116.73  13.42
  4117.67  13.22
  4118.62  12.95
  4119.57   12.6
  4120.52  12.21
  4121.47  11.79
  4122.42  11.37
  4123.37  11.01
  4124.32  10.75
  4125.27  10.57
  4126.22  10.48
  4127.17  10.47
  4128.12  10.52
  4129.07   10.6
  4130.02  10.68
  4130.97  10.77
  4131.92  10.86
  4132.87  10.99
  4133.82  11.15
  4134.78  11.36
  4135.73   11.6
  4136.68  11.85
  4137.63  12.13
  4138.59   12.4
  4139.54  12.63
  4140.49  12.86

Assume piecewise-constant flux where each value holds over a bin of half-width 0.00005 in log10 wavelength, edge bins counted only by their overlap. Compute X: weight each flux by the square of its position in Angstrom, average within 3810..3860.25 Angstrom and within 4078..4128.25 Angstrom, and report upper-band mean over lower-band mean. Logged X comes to 1.35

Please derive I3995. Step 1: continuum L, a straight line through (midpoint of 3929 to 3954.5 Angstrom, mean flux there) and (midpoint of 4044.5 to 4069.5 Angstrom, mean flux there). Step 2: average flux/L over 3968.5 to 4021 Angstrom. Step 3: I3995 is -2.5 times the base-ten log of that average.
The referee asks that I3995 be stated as 0.18 mag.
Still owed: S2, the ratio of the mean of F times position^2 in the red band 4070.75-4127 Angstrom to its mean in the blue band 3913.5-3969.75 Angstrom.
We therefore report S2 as 1.20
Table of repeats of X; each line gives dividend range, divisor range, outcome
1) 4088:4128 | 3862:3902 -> 1.11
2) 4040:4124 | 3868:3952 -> 1.19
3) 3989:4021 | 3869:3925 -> 0.92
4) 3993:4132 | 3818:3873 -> 1.36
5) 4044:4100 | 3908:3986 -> 1.25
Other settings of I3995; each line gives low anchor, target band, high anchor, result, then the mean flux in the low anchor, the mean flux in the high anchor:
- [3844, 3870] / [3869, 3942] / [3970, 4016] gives -0.21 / 10.7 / 12.1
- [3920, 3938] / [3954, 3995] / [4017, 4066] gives 0.15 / 13.4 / 15.2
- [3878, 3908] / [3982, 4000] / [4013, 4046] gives 0.43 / 14.6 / 15.1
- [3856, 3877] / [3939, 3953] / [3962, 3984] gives -0.09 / 10.8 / 13.8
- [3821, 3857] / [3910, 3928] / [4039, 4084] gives 0.18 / 12.2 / 15.4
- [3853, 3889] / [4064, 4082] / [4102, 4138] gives -0.24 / 12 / 12.4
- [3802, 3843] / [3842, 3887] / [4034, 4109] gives 0.07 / 12.4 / 15.2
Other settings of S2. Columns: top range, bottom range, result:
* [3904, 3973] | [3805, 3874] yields 1.14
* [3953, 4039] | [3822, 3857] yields 1.14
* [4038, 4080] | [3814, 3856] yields 1.42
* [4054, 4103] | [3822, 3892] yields 1.36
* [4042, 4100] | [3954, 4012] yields 1.33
